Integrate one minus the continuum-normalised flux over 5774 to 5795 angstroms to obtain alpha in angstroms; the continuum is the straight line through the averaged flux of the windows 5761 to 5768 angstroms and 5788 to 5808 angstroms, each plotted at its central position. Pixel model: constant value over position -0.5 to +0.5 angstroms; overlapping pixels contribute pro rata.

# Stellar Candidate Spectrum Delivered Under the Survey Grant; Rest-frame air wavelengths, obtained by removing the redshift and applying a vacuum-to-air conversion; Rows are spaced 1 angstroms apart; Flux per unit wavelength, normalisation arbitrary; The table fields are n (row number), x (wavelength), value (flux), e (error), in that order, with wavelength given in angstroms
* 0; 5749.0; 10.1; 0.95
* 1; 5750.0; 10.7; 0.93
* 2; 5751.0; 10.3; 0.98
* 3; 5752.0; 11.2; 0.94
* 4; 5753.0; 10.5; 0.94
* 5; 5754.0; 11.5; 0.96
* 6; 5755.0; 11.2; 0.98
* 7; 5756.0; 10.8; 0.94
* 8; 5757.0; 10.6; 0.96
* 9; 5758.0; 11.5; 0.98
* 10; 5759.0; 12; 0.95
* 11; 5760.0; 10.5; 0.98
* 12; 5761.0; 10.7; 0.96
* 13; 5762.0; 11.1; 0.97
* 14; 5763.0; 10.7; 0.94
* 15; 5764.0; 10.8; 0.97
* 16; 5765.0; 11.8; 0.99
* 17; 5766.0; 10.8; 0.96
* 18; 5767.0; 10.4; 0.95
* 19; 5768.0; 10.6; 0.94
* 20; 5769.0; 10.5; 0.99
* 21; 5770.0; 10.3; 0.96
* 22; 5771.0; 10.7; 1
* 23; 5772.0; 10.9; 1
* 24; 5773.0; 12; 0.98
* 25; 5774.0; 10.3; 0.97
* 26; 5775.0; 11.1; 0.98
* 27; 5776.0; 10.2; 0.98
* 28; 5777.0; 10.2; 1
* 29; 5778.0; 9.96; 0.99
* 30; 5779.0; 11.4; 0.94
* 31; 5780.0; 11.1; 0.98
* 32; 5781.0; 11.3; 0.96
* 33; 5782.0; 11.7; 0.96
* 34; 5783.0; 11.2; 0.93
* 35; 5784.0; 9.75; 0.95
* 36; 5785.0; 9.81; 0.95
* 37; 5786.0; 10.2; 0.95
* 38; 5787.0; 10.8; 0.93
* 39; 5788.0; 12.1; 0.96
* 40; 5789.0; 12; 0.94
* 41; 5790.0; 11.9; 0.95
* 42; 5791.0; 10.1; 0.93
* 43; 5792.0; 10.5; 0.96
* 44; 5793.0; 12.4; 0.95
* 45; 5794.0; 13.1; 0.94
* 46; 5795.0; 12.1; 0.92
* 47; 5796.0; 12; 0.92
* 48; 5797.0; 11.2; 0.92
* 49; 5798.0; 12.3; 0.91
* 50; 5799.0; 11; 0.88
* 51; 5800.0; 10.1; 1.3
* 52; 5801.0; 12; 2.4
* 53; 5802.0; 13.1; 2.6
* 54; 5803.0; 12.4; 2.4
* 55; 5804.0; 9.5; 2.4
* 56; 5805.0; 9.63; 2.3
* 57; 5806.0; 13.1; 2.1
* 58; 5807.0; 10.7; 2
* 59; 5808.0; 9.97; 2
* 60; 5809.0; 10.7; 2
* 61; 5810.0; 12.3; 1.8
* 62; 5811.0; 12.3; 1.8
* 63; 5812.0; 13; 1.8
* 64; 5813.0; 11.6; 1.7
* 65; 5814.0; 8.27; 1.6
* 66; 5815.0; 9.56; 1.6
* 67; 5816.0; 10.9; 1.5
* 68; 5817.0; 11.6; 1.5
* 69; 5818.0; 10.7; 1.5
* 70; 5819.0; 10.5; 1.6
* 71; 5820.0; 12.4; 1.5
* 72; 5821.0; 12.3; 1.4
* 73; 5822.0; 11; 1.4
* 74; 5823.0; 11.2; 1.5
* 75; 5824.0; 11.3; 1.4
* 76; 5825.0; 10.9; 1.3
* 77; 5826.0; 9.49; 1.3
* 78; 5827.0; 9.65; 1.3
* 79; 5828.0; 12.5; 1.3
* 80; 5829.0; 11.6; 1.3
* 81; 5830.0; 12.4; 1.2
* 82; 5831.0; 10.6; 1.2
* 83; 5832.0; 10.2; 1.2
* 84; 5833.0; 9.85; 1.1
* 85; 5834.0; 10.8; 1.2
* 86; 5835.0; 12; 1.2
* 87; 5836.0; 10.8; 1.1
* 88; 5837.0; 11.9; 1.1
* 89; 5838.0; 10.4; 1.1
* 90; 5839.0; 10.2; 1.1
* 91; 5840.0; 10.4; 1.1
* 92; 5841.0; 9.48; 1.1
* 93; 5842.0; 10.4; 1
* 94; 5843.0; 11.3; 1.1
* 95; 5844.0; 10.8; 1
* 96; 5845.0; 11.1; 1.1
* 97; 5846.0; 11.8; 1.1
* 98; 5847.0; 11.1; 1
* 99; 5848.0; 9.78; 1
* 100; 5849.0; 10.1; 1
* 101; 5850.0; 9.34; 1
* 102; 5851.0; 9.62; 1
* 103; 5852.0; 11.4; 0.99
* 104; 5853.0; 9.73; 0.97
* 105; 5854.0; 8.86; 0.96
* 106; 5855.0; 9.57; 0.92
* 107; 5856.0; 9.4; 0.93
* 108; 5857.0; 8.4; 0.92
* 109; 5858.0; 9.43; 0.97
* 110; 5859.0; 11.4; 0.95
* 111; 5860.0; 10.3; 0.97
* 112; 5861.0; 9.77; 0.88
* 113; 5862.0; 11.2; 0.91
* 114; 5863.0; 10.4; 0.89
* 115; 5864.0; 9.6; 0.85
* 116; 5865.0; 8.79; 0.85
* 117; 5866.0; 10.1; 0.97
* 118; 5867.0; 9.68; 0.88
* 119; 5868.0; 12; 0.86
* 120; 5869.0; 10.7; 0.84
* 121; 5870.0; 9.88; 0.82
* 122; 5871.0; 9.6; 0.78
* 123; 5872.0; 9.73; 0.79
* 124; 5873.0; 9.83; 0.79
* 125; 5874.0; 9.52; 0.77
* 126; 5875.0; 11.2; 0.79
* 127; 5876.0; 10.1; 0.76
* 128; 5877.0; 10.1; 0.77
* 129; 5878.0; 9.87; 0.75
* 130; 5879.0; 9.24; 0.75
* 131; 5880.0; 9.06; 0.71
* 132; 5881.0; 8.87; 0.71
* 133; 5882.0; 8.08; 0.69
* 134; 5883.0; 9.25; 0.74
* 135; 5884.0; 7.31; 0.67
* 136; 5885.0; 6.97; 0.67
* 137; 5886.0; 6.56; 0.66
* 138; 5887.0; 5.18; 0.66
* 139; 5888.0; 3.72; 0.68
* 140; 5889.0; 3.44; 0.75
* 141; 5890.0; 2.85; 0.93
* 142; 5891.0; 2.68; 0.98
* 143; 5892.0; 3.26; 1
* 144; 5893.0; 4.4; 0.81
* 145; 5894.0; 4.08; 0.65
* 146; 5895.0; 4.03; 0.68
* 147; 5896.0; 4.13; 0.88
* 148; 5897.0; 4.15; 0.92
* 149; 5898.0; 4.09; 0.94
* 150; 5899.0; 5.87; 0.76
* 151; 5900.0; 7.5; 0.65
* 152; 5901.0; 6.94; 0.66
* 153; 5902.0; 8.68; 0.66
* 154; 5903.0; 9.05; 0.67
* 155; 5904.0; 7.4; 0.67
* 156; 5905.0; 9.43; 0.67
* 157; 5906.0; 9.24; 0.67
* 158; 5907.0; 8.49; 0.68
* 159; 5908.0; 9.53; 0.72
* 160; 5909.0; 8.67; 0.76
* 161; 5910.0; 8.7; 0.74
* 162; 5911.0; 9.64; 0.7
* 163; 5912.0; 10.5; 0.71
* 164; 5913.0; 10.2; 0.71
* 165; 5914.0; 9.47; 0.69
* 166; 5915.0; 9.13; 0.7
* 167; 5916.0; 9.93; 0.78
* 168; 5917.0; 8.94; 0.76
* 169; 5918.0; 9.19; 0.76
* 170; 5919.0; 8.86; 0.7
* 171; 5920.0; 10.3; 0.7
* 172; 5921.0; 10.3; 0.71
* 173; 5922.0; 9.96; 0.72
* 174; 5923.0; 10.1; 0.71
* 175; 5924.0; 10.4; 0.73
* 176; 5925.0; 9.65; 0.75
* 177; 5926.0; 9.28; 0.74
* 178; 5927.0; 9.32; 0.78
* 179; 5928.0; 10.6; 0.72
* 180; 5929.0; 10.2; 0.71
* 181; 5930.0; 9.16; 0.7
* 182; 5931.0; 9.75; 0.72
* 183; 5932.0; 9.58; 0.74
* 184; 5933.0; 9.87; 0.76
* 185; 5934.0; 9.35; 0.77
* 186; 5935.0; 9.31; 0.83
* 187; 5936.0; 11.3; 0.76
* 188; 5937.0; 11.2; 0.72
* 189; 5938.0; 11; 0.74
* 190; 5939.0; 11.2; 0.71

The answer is 0.40 angstroms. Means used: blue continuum 10.9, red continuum 11.5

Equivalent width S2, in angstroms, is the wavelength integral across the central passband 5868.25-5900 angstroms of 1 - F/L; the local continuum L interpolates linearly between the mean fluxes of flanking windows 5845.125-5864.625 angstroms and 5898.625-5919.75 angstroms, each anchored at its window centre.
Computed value 8.1 angstroms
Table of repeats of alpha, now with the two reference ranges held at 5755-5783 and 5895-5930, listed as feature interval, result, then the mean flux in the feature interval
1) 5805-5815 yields -0.9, 11.2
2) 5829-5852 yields -2.1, 10.7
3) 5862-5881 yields -1.3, 9.97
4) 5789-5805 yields -1.6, 11.5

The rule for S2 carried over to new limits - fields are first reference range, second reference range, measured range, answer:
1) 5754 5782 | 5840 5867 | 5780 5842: -3.64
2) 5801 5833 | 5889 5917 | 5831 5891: -2.49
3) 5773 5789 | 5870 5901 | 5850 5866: -3.93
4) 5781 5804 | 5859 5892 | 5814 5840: -1.81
